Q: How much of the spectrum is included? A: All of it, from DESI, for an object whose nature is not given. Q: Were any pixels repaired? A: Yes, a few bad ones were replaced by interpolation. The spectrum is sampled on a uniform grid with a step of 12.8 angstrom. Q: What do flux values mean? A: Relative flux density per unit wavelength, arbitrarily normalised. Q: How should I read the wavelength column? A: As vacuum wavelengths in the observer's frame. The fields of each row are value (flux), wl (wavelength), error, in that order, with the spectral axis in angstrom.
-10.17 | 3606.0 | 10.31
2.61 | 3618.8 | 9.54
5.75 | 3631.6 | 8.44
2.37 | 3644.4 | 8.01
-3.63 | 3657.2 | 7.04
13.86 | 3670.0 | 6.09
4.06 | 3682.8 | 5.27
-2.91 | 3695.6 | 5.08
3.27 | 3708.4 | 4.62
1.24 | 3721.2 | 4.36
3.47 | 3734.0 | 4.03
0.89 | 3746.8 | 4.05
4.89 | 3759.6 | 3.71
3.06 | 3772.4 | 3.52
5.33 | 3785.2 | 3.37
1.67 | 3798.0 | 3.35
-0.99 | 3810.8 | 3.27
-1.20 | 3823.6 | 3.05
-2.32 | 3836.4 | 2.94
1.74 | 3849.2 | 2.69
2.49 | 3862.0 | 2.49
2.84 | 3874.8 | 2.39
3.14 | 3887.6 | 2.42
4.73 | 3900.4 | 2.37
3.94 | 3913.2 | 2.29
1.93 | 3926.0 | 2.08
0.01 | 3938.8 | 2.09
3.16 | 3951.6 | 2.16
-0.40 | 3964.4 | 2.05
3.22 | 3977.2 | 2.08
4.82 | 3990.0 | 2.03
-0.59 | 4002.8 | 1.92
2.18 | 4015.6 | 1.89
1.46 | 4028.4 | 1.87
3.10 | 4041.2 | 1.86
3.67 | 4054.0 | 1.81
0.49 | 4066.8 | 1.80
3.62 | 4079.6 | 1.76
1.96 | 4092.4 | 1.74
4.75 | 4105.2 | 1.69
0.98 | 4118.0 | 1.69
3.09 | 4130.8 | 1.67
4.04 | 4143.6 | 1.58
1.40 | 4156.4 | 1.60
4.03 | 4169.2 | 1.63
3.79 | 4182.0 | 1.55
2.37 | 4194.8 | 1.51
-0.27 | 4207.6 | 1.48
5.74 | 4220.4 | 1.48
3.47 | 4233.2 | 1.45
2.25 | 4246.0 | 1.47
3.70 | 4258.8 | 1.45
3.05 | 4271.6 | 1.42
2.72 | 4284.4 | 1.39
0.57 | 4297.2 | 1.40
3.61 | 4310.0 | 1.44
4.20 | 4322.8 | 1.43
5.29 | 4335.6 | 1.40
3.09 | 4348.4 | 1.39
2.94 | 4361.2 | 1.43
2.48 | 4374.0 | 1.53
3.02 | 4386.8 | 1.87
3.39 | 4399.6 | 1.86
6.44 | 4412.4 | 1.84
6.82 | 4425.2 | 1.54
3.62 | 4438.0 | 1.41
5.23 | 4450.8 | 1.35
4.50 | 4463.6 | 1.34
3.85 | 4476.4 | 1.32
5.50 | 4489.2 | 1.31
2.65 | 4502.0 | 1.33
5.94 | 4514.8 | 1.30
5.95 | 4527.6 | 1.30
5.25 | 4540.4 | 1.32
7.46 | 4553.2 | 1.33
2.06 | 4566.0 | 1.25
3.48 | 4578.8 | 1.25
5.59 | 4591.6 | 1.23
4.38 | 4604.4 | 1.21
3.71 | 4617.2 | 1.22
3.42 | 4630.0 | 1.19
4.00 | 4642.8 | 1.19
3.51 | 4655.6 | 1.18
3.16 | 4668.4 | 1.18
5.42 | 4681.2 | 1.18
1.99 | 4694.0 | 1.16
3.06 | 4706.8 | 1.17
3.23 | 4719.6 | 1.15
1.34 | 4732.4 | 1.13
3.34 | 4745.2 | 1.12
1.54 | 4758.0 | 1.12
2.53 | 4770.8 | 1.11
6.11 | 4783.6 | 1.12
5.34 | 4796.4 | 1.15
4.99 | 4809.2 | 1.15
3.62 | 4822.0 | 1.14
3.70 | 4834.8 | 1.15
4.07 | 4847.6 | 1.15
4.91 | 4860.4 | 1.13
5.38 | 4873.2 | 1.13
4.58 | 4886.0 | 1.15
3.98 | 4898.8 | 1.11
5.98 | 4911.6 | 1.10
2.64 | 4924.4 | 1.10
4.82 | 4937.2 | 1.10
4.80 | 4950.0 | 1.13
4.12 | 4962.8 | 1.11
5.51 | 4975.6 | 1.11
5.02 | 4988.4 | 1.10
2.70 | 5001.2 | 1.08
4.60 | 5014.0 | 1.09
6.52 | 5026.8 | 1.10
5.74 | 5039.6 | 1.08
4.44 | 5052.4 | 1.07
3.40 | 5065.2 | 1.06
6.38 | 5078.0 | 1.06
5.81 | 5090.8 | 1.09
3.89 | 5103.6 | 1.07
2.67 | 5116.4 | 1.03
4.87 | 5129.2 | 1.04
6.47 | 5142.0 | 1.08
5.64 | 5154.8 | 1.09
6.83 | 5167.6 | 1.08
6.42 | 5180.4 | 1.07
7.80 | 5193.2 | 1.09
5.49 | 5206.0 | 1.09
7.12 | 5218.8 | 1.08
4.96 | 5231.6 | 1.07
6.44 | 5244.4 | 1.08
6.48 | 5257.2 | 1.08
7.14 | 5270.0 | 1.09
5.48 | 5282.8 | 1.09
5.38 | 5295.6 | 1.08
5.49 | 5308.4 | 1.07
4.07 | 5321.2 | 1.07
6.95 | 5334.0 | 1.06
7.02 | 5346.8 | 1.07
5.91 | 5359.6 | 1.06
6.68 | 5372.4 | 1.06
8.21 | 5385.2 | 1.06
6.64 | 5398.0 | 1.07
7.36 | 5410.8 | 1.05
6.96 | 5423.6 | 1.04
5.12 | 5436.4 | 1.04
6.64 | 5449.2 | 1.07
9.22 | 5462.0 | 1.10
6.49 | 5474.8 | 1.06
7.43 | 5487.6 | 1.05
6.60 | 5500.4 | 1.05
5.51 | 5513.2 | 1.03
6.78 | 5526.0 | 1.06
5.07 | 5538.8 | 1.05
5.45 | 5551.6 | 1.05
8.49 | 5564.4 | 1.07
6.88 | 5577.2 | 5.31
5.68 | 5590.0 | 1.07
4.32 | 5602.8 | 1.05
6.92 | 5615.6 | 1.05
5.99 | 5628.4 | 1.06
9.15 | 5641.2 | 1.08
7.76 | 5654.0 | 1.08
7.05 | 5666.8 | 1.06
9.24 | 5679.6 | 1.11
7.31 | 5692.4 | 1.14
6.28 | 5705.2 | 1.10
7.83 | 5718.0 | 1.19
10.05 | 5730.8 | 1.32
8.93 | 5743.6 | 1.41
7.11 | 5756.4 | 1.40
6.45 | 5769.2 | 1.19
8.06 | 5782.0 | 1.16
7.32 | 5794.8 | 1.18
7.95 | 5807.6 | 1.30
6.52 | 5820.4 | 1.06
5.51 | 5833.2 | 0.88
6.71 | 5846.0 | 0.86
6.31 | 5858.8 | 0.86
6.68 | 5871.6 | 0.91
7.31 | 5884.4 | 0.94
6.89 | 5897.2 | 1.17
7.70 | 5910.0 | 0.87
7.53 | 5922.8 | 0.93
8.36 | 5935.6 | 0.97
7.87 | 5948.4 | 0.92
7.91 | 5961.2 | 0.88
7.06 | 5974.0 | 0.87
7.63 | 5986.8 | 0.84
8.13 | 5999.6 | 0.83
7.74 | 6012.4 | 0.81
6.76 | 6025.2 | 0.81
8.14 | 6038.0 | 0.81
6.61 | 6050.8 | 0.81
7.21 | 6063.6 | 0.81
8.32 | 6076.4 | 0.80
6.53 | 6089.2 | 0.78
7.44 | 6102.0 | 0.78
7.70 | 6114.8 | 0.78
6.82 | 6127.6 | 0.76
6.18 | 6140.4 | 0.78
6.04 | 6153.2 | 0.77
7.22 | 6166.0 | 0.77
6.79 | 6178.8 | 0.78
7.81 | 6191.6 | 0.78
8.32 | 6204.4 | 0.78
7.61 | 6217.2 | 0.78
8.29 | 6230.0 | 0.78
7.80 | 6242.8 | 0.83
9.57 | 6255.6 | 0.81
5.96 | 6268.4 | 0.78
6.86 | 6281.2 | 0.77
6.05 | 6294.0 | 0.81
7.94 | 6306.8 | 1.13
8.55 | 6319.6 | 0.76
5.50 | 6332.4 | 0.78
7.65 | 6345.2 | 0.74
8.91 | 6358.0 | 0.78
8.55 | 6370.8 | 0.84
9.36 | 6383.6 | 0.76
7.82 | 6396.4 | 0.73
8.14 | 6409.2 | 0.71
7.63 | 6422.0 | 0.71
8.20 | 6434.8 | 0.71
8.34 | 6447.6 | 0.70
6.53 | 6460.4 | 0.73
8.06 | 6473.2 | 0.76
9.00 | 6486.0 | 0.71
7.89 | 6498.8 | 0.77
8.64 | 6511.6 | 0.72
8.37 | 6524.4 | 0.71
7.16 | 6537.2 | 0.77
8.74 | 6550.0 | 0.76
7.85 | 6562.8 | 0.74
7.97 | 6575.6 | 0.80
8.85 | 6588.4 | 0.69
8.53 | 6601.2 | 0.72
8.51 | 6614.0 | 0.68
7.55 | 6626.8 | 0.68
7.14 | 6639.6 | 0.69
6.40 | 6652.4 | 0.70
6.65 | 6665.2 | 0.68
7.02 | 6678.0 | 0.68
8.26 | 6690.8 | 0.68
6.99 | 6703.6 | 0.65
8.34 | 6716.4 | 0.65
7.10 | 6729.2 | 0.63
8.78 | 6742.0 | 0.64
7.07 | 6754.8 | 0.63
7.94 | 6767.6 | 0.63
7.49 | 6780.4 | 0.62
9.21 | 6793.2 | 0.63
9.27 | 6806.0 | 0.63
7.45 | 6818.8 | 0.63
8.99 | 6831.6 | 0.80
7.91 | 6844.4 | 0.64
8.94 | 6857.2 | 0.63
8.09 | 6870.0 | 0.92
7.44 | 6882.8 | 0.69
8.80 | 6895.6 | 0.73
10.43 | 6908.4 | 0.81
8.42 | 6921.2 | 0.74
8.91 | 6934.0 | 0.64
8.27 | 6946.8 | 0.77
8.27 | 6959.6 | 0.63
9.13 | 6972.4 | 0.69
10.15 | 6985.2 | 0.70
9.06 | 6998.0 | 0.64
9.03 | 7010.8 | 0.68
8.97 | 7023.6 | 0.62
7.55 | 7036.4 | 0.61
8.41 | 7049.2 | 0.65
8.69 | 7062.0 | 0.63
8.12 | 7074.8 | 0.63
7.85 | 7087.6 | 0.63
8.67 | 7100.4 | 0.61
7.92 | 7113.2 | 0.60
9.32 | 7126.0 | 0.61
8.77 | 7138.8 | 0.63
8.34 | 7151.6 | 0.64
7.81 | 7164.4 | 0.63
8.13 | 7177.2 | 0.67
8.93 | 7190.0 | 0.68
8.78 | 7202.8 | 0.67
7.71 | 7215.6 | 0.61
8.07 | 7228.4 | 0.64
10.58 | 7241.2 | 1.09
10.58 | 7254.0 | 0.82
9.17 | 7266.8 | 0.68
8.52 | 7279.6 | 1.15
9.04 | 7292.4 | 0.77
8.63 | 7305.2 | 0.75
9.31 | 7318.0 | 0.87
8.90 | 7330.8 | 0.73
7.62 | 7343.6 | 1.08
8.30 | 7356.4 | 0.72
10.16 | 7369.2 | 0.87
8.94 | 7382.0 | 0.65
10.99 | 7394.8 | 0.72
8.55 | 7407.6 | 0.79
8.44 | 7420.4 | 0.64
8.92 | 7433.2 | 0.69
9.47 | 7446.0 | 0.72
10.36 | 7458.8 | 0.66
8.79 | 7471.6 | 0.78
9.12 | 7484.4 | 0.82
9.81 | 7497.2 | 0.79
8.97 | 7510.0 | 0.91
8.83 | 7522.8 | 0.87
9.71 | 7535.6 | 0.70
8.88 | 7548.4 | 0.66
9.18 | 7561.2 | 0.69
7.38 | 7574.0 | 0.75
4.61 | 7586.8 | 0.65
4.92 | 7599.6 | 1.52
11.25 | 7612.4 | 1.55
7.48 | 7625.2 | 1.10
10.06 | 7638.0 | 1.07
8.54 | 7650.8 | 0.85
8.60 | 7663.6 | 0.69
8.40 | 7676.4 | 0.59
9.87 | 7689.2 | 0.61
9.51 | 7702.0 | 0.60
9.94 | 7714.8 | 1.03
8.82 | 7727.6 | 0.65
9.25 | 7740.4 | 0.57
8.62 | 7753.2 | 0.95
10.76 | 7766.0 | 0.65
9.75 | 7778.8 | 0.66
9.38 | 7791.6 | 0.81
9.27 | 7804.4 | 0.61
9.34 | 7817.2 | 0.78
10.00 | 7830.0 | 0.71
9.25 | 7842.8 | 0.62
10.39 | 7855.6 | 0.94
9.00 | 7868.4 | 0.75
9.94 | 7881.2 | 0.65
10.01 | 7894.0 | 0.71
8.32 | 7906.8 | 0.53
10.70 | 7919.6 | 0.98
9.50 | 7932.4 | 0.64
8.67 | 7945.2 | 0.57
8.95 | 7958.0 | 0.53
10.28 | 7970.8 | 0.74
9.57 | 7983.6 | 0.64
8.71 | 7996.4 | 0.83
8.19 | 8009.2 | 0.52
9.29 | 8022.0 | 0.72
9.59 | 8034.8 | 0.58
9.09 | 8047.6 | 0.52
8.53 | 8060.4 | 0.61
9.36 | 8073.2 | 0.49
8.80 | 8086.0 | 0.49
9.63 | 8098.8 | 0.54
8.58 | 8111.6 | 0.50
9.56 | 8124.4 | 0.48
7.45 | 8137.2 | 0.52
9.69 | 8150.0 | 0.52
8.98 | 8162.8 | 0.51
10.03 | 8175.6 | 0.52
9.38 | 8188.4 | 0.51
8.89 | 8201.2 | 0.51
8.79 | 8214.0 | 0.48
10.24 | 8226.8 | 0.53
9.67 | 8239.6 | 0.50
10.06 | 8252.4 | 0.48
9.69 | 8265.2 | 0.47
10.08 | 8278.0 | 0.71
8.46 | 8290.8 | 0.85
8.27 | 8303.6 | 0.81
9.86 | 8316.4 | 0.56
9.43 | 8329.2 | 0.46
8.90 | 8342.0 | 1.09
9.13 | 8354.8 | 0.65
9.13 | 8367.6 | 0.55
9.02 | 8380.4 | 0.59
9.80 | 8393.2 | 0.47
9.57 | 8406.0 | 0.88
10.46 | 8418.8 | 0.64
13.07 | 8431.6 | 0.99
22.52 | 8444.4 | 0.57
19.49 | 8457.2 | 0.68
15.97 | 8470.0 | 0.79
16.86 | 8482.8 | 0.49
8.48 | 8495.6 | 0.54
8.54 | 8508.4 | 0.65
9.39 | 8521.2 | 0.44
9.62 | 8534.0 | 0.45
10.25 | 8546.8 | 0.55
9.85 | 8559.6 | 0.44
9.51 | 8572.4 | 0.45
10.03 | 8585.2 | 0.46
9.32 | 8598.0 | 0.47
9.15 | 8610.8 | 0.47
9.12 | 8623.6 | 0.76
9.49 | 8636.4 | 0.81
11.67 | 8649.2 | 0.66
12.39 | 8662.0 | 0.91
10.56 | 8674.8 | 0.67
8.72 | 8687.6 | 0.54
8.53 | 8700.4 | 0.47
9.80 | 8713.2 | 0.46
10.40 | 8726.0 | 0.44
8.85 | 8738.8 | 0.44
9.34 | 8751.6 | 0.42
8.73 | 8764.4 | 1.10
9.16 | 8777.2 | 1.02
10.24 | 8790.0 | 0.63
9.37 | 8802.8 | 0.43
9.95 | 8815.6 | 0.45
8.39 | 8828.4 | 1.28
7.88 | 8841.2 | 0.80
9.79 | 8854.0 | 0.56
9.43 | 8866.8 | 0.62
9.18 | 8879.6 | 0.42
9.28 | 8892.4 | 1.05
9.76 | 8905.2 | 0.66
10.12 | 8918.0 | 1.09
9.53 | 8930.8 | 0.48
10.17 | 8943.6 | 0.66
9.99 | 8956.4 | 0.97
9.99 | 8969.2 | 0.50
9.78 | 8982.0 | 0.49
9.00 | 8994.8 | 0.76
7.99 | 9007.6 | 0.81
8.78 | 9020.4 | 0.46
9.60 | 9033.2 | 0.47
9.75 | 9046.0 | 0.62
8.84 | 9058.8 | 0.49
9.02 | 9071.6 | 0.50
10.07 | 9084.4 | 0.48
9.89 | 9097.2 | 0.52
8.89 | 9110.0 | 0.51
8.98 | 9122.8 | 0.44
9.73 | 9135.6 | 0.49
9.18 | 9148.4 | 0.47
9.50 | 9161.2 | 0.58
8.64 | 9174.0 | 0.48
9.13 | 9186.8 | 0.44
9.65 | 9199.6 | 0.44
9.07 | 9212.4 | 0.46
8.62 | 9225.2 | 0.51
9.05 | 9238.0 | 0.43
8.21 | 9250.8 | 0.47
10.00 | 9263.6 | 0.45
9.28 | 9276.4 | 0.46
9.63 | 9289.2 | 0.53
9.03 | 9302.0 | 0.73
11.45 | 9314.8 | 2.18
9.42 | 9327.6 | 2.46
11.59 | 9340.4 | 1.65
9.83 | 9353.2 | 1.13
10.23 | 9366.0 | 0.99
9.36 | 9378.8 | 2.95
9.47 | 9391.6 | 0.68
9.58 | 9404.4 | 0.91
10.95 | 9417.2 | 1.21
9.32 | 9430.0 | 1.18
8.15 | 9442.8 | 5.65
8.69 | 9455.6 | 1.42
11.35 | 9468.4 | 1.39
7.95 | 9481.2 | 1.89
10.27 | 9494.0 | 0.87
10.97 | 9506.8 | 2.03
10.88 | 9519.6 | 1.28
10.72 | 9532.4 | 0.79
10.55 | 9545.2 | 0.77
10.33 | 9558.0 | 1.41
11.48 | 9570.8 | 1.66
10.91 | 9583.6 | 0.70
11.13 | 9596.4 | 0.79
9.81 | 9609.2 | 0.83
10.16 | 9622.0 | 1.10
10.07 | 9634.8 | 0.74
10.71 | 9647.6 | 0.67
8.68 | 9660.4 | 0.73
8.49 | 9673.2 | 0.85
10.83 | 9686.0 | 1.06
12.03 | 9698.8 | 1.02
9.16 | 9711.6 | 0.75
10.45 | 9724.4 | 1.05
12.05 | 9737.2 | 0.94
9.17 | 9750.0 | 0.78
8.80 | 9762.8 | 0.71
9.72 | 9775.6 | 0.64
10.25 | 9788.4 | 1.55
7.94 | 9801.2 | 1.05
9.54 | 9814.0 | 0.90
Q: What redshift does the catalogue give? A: 0.29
